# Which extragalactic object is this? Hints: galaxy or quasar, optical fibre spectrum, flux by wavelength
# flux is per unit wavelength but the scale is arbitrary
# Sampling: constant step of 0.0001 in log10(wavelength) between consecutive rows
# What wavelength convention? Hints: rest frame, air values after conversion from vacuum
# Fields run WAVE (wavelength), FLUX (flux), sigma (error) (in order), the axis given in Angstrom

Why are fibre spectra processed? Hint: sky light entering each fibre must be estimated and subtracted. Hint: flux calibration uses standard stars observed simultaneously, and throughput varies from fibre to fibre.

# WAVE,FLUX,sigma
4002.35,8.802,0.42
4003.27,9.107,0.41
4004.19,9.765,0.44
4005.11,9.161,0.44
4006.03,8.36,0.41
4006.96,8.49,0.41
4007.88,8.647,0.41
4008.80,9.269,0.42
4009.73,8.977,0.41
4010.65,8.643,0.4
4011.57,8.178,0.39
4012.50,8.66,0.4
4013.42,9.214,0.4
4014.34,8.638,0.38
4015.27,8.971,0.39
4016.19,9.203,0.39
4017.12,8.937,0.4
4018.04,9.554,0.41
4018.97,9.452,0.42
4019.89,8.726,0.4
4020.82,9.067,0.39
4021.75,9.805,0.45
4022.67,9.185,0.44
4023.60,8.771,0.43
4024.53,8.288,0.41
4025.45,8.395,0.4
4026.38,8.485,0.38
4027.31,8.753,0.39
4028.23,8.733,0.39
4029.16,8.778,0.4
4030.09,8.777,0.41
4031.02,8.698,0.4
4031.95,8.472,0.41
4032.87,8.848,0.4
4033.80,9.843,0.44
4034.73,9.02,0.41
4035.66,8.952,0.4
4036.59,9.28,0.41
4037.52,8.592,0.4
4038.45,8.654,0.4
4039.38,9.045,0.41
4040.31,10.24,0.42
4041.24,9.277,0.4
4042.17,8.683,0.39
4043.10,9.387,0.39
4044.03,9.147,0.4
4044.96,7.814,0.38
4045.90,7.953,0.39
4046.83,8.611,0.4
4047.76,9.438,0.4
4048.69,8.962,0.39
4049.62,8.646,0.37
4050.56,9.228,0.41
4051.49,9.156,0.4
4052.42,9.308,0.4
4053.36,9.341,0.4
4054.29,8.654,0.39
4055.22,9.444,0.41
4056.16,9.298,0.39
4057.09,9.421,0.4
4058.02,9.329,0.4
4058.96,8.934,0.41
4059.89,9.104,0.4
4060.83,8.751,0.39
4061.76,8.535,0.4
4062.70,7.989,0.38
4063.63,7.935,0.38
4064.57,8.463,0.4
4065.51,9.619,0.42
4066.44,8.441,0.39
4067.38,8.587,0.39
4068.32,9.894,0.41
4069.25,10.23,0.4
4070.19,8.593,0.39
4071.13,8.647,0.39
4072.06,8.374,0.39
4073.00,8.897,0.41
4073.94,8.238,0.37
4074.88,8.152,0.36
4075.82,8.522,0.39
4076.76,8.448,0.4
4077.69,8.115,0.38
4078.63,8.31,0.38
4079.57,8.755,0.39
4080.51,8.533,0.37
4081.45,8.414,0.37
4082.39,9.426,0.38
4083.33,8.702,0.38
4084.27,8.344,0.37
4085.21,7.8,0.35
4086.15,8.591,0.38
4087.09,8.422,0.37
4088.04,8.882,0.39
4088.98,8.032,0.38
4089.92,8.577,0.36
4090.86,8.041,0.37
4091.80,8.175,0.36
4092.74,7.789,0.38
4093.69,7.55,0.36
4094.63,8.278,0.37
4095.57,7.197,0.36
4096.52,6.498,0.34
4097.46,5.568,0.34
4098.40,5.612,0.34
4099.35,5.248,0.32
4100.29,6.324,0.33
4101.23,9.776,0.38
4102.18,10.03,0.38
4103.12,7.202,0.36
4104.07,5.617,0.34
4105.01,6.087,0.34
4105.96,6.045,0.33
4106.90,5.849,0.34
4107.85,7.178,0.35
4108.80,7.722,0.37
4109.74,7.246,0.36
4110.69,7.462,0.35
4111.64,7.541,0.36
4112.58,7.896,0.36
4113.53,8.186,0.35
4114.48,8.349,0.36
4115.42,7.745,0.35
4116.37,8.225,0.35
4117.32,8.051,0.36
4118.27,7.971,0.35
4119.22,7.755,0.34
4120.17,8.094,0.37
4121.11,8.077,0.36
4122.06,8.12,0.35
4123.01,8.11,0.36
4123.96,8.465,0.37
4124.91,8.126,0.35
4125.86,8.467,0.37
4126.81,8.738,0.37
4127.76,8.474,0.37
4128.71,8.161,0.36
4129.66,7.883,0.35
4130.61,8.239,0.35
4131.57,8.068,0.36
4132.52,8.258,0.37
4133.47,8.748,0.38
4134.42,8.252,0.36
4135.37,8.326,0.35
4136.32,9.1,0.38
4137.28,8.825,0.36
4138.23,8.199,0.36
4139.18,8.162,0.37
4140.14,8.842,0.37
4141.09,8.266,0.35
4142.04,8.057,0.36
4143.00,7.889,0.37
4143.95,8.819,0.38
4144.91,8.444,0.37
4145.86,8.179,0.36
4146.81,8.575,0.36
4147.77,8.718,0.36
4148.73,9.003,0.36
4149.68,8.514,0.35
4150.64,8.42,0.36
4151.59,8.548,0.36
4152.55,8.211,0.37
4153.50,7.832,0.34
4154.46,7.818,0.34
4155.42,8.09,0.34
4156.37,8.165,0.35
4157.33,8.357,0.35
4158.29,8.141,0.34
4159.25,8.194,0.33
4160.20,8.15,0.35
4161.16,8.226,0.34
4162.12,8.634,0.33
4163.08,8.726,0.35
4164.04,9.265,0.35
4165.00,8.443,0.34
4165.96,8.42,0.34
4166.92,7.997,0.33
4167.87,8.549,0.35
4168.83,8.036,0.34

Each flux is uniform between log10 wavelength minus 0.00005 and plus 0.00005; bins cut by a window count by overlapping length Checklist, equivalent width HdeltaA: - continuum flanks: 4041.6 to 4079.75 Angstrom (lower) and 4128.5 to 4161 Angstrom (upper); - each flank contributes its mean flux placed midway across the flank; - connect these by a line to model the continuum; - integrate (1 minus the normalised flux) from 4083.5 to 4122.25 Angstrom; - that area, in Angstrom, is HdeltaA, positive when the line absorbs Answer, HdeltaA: 4.4 Angstrom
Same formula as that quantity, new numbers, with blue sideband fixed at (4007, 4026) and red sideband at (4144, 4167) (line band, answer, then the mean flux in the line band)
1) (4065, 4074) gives -0.3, 8.98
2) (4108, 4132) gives 1.4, 8.03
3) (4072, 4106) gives 3.1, 7.87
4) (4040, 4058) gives -0.5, 9.05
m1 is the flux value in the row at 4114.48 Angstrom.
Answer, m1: 8.349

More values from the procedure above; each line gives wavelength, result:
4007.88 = 8.647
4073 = 8.897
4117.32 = 8.051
